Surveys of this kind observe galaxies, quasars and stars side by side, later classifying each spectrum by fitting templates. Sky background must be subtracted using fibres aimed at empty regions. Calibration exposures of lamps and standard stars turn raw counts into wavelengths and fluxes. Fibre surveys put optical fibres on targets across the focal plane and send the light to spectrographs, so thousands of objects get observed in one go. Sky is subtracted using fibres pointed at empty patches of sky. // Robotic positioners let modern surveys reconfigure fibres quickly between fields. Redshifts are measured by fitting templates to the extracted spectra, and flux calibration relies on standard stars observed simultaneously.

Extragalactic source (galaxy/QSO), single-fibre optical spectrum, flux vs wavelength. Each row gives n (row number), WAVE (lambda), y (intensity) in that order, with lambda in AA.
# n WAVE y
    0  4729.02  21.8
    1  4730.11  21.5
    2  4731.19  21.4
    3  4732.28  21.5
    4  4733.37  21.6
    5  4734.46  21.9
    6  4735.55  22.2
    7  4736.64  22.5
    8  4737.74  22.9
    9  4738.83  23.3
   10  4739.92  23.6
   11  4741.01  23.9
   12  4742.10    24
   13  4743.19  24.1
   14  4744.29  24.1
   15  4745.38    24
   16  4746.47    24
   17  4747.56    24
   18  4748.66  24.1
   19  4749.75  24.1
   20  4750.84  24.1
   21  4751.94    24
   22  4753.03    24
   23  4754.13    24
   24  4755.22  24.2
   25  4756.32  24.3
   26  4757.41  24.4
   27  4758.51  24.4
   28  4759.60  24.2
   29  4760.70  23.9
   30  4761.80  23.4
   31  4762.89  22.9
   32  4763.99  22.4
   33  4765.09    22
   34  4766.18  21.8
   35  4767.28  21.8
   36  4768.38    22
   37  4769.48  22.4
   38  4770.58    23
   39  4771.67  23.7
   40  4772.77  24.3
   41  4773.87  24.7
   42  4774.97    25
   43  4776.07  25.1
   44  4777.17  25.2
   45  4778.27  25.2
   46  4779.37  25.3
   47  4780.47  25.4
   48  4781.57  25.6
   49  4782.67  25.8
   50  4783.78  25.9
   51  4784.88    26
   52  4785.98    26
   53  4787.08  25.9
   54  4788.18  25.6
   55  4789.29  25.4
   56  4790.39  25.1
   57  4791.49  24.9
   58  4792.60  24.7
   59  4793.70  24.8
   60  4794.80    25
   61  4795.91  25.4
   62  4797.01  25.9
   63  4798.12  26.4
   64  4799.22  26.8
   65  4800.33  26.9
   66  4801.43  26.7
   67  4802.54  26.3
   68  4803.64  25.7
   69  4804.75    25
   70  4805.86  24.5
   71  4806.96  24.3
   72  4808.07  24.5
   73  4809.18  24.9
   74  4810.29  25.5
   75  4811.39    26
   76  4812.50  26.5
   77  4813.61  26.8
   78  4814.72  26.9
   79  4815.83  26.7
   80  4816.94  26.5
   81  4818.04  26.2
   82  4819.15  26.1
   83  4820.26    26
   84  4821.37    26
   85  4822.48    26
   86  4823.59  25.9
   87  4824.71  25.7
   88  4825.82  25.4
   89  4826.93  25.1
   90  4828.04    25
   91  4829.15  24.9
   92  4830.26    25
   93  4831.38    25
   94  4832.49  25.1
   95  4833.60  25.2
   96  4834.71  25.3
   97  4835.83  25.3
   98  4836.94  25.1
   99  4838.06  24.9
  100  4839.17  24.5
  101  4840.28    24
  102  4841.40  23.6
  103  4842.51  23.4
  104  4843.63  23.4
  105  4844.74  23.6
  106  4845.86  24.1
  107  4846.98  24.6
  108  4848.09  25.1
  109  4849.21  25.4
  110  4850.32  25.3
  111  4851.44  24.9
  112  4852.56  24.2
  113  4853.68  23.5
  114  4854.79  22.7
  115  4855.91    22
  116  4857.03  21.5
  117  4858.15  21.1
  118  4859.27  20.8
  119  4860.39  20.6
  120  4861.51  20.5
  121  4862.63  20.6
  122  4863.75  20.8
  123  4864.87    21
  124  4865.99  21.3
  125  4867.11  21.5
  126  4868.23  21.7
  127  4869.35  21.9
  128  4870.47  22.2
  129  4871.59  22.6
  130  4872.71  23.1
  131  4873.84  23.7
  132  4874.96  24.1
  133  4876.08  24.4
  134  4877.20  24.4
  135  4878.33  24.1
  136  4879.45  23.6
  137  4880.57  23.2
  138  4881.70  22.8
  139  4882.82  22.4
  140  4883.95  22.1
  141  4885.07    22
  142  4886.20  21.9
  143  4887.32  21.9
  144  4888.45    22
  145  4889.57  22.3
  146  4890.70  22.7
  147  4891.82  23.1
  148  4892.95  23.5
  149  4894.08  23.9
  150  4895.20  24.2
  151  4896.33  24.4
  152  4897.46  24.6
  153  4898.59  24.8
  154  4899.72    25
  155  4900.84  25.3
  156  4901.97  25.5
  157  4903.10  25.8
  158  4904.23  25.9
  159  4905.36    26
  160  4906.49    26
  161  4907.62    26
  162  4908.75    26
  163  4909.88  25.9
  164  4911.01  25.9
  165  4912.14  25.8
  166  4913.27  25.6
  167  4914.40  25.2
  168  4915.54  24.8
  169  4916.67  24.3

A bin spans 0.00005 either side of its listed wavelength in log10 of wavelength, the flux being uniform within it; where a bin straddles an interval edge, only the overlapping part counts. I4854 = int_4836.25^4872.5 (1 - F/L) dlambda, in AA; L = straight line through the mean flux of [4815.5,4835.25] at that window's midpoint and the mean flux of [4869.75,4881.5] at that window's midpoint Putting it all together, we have 2.2 AA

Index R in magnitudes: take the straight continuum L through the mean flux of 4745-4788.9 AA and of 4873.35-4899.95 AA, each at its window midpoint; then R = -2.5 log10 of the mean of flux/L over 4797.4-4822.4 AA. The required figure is -0.09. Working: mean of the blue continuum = 24.2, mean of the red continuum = 23.4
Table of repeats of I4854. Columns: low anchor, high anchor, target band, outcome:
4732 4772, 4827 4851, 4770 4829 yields -3.6 AA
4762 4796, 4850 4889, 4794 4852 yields -4.6 AA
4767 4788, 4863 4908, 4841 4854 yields -0.2 AA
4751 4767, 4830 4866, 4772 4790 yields -1.4 AA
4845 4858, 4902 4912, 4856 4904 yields 4.0 AA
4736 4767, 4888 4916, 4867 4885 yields 1.2 AA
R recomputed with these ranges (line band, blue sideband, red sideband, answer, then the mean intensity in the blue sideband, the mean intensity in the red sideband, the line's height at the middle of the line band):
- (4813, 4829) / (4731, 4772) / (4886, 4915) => -0.091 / 23.3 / 24.6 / 23.9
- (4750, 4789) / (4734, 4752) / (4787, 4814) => 0.012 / 23.6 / 25.6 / 24.5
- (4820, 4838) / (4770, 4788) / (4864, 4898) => -0.058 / 25.1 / 22.9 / 24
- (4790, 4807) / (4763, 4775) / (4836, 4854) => -0.092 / 22.9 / 24.4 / 23.5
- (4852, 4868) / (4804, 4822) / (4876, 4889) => 0.106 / 25.8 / 22.8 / 23.8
